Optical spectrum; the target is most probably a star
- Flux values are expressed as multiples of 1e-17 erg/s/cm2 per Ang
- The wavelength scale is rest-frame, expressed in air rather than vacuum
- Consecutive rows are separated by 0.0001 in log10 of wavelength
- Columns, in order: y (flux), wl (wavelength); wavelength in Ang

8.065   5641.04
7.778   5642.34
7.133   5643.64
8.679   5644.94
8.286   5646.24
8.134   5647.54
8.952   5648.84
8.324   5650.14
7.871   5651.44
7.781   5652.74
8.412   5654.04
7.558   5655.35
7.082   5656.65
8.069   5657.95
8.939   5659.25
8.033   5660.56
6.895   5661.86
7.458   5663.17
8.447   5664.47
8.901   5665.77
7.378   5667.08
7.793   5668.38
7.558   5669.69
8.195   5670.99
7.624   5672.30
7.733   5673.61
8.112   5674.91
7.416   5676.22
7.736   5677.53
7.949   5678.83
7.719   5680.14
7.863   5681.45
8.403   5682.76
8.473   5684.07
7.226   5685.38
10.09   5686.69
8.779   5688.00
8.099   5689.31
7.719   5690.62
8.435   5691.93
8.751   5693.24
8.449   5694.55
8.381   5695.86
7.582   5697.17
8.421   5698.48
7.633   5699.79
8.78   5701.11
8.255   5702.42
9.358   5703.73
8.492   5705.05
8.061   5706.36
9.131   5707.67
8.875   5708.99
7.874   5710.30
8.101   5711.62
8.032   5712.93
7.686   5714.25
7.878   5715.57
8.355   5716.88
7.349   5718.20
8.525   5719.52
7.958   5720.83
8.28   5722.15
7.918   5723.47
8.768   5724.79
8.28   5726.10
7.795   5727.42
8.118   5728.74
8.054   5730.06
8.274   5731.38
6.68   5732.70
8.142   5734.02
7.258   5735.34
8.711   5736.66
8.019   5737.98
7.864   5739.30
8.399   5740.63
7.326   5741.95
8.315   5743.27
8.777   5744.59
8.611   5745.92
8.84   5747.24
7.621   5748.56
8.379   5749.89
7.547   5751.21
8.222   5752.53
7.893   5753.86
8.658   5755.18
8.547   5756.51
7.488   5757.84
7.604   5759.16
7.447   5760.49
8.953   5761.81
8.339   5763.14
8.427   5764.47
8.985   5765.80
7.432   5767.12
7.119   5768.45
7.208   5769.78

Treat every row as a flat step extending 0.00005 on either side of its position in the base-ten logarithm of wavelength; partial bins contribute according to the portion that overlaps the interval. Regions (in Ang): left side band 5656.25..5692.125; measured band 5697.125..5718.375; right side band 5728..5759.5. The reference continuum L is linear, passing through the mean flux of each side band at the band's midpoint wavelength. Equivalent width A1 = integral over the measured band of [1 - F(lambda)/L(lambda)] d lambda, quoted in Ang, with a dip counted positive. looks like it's -0.62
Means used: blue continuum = 8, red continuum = 8.06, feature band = 8.26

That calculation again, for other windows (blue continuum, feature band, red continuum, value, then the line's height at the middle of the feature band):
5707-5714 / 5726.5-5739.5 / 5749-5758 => 0.5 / 8.23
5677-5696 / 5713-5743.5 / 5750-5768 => 0.7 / 8.18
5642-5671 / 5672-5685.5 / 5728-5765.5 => 0.2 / 8.01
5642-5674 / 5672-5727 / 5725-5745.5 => -1.4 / 8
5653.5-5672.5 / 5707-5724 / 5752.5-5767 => -0.2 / 8.06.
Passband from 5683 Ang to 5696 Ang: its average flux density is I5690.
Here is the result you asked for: 8.44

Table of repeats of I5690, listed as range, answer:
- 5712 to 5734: 8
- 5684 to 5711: 8.42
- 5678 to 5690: 8.28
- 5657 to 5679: 7.89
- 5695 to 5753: 8.16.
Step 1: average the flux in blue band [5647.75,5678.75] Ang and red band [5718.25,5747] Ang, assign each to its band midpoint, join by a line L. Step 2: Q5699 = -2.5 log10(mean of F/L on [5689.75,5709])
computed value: -0.05 mag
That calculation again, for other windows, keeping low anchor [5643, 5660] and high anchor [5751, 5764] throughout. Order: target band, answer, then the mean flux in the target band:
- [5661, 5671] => 0.038 mag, 7.81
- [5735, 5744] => 0.010 mag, 8.02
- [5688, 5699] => -0.023 mag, 8.27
